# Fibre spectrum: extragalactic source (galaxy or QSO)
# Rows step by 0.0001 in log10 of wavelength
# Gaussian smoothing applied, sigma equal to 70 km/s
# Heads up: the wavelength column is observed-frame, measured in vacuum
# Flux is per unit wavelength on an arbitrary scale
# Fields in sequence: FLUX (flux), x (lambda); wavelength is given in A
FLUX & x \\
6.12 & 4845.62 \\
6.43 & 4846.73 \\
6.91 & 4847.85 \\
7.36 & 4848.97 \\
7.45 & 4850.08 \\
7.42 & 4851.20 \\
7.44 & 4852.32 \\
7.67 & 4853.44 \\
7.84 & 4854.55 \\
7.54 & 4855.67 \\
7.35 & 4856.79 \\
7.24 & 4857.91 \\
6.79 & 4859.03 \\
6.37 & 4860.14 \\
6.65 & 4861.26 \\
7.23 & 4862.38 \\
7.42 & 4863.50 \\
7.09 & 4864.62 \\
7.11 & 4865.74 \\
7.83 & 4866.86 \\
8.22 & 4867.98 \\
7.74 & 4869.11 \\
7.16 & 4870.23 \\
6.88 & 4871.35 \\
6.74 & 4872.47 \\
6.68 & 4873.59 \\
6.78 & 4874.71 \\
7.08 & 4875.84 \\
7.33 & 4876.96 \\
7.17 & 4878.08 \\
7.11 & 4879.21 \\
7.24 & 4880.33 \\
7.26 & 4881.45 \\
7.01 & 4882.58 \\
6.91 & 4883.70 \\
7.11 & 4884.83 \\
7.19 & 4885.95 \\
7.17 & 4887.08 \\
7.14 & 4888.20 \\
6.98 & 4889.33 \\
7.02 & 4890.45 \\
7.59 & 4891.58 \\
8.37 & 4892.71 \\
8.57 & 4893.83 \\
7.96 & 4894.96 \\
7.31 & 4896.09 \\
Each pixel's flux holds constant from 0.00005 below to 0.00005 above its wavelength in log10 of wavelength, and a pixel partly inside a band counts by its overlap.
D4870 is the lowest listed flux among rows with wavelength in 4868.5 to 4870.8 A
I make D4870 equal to 7.16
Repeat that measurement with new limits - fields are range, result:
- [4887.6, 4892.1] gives 6.98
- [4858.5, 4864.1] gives 6.37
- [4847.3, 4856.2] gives 6.91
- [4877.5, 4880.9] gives 7.11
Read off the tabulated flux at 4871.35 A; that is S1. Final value 6.88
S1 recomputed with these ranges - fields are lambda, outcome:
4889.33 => 6.98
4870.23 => 7.16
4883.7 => 6.91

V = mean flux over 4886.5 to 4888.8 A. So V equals 7.14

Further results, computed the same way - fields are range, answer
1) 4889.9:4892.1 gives 7.29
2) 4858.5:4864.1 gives 6.9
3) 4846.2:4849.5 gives 6.88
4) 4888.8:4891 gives 7.02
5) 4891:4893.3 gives 7.98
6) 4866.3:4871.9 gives 7.56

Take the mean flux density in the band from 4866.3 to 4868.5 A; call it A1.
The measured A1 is 8.02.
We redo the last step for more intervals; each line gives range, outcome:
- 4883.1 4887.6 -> 7.09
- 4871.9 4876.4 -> 6.82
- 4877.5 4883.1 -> 7.16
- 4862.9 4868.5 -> 7.53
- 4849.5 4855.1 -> 7.57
